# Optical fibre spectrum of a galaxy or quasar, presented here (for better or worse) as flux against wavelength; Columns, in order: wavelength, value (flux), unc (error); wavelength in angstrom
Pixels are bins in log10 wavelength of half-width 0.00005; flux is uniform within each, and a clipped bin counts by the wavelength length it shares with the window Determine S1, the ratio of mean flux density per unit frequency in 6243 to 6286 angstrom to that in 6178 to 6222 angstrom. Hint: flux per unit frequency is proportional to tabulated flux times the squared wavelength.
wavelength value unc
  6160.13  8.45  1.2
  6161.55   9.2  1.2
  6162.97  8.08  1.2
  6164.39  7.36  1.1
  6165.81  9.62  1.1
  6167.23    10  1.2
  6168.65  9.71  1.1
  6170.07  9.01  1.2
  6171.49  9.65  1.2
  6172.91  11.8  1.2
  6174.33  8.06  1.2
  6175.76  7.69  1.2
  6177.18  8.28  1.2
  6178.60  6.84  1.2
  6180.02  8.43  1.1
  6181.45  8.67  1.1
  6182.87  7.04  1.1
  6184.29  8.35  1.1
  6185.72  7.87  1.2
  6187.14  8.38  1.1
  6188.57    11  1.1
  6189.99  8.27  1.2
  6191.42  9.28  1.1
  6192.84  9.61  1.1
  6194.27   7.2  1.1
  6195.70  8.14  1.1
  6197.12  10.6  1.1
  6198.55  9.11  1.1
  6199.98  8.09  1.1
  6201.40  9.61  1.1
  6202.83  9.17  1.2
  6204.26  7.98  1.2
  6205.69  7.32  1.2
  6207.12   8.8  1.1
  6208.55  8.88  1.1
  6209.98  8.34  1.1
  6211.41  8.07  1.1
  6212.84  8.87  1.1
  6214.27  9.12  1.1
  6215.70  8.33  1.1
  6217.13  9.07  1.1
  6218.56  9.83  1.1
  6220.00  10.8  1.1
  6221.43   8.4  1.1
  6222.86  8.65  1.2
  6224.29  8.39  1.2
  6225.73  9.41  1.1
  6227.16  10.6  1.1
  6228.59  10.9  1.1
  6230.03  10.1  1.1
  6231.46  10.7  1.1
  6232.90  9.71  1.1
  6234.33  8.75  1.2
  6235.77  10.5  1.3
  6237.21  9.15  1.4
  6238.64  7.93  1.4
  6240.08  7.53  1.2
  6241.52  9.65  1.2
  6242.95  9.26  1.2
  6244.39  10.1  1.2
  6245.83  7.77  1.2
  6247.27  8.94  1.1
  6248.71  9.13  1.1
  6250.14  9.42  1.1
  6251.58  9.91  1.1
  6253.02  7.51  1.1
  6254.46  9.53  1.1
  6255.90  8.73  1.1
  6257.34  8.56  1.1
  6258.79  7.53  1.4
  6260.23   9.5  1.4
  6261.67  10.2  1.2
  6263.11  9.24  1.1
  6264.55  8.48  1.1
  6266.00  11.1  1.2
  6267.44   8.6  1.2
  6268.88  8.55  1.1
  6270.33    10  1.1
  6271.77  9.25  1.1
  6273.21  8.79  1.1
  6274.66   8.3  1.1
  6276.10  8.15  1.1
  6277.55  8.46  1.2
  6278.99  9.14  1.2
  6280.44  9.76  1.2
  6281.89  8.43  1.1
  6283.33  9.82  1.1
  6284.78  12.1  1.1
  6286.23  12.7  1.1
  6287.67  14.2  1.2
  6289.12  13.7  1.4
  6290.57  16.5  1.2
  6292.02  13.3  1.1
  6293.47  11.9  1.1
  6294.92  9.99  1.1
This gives 1.08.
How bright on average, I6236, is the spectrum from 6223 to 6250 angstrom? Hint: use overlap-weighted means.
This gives 9.35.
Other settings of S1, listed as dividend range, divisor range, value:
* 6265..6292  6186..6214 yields 1.23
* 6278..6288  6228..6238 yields 1.09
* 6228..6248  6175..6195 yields 1.14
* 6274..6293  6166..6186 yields 1.32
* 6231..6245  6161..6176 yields 1.04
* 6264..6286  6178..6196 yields 1.14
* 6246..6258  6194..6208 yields 1.05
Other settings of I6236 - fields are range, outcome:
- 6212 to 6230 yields 9.38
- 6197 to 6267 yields 9.11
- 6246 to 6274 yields 9.08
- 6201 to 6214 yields 8.55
